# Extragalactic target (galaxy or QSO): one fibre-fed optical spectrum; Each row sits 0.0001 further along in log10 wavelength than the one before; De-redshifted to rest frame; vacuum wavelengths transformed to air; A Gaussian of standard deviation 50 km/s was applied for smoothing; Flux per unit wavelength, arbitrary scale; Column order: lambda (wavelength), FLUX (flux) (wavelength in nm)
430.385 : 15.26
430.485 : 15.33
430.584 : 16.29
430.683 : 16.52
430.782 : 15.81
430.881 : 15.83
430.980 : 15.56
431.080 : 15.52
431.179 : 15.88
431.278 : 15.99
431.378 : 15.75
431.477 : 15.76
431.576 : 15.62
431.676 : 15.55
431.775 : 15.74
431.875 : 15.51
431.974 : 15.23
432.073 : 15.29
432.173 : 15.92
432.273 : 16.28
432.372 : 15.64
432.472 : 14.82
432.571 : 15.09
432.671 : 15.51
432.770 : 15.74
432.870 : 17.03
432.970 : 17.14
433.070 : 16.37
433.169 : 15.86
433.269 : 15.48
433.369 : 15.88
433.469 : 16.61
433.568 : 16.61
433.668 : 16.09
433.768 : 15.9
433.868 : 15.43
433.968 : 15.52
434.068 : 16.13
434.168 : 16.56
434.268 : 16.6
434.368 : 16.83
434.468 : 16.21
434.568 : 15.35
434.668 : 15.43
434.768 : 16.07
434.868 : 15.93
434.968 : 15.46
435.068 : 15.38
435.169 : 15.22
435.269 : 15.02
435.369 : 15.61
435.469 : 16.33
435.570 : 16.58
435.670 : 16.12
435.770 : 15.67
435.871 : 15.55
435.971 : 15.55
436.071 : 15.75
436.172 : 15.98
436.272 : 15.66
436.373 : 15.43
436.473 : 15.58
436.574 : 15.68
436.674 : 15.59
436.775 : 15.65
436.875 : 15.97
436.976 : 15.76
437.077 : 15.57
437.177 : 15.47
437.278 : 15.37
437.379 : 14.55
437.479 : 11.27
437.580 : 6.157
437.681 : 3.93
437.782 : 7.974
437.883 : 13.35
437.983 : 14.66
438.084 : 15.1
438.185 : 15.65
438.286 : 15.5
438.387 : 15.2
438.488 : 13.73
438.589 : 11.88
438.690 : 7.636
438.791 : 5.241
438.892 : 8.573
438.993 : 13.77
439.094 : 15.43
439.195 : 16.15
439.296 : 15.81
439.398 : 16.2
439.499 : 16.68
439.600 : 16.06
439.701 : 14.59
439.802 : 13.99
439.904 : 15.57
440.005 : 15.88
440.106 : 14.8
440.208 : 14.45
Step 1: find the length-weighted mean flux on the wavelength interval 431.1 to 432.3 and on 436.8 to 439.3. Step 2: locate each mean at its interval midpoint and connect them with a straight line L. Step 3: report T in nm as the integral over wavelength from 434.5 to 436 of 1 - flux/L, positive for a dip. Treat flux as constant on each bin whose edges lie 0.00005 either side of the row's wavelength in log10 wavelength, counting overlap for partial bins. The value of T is -0.18 nm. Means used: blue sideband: 15.7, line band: 15.7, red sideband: 12.8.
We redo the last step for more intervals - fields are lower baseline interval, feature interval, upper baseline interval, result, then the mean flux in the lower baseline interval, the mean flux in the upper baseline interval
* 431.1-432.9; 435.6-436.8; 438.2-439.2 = -0.193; 15.7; 12.3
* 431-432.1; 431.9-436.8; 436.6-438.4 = -0.417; 15.6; 13.5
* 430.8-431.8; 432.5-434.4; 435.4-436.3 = -0.035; 15.7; 15.9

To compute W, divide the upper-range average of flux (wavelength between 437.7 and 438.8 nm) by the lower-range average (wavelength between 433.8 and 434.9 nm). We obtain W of 0.8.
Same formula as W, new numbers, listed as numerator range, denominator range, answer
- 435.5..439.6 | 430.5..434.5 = 0.88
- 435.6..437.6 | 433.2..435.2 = 0.95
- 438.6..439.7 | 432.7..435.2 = 0.82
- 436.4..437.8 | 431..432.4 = 0.85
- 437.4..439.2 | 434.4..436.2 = 0.74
